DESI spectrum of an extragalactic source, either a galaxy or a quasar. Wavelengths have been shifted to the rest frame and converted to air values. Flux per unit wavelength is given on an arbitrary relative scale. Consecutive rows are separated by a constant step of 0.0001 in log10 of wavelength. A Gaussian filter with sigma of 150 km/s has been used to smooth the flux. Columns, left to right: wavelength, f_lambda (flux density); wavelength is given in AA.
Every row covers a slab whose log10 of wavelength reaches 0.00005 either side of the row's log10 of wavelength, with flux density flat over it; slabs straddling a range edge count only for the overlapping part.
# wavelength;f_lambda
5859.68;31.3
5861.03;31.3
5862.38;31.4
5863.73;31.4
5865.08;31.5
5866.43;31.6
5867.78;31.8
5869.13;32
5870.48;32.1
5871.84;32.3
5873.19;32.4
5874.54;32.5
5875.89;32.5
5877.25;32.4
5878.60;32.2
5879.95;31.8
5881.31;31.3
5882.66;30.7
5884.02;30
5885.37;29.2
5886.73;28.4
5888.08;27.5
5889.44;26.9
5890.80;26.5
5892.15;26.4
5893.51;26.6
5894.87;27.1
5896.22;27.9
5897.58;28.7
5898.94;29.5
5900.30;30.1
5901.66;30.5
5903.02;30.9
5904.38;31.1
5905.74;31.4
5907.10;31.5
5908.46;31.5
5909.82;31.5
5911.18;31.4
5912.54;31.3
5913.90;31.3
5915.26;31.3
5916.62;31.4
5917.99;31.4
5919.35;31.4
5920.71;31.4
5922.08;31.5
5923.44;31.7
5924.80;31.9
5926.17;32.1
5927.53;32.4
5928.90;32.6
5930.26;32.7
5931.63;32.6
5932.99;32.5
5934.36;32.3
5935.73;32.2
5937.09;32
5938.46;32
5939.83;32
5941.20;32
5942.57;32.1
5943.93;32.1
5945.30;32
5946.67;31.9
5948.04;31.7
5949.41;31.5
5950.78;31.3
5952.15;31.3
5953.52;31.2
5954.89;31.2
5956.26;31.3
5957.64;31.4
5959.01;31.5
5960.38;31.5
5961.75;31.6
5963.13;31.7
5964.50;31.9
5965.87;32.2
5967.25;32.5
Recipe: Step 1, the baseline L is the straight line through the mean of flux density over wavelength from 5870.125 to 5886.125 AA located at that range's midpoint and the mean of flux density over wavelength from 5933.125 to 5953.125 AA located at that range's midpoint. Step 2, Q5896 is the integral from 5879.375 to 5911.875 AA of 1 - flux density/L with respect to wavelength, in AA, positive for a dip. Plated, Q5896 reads 2.2 AA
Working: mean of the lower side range 31.6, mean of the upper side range 31.9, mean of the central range 29.5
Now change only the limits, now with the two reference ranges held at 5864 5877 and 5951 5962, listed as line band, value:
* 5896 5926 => 0.7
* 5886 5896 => 1.5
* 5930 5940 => -0.2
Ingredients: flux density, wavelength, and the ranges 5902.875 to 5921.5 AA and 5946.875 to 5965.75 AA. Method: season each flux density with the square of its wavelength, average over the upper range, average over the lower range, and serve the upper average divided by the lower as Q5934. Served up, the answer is 1.0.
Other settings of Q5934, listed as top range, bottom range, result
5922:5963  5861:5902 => 1.08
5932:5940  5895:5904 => 1.11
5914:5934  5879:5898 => 1.13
